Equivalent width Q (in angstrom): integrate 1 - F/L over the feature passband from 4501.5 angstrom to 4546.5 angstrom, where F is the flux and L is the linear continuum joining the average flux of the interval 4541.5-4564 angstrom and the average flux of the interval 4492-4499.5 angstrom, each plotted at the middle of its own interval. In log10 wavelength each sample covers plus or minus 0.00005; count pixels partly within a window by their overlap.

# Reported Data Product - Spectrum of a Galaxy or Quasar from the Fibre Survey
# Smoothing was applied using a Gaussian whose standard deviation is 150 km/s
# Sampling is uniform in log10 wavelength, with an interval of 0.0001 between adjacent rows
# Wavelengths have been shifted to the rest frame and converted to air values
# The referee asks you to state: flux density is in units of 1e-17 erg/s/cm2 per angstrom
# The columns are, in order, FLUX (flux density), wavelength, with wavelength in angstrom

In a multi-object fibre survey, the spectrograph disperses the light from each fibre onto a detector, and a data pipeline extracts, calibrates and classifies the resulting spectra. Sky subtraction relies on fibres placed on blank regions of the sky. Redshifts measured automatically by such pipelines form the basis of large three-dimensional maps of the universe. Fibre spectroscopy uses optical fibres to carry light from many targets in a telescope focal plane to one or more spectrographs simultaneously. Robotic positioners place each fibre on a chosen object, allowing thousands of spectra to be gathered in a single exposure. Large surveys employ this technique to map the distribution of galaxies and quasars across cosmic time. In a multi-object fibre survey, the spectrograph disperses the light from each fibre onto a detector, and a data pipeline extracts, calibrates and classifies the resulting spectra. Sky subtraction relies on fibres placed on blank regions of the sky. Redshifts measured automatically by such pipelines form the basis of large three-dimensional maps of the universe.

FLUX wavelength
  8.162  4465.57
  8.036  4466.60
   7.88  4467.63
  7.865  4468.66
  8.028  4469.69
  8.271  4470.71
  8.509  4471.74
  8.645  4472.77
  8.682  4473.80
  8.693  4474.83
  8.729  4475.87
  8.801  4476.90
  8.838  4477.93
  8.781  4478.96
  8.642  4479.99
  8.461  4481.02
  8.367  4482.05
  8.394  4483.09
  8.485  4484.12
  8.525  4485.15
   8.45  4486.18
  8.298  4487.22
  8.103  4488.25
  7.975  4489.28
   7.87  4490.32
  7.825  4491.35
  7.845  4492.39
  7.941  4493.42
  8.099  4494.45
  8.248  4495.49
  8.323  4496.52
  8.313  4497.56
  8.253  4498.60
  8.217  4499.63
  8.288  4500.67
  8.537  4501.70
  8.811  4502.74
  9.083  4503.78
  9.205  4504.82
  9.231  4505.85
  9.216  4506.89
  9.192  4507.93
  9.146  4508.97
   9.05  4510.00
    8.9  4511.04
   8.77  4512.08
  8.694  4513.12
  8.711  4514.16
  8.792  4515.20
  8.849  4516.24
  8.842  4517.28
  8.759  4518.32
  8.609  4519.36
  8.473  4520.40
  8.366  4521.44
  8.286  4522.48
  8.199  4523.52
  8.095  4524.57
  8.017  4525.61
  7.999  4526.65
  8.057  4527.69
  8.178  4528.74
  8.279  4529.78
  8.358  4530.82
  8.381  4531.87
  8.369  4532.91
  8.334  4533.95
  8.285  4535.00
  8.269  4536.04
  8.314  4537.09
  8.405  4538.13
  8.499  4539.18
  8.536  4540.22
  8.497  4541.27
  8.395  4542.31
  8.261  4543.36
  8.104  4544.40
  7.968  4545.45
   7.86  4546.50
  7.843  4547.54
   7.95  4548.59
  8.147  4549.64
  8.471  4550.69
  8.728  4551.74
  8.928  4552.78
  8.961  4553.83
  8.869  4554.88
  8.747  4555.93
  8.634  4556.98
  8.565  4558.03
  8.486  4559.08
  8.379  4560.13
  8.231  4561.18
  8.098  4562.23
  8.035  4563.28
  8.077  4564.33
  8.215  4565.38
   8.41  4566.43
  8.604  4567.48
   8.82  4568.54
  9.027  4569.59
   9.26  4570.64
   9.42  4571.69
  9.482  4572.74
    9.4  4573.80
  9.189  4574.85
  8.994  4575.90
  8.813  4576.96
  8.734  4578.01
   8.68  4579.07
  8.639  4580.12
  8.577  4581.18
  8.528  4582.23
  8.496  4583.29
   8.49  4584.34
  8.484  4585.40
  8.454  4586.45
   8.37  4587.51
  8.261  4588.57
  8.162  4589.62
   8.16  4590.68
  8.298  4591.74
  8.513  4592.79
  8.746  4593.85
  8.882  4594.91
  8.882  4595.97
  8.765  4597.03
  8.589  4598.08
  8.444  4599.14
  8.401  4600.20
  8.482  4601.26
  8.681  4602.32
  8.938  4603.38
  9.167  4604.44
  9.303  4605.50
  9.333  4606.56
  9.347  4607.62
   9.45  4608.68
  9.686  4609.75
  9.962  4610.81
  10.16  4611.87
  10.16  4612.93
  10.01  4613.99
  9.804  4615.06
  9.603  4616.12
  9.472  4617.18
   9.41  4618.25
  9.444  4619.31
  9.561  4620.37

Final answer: -1.5 angstrom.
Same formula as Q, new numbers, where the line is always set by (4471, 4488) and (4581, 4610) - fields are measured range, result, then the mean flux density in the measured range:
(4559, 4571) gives 0.3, 8.46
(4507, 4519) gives -0.4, 8.89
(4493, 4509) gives -0.1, 8.62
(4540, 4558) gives 0.5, 8.41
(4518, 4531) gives 0.5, 8.27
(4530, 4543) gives 0.4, 8.38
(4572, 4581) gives -0.3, 8.98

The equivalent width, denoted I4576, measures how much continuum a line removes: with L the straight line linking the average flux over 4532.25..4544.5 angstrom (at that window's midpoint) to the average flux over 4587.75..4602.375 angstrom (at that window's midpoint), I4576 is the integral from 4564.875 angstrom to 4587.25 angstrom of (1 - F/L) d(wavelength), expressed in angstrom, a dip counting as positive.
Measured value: -0.9 angstrom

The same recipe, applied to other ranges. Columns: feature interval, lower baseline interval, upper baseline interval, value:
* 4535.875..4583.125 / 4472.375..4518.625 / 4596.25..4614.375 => 2.1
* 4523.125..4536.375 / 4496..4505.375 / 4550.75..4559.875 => 0.7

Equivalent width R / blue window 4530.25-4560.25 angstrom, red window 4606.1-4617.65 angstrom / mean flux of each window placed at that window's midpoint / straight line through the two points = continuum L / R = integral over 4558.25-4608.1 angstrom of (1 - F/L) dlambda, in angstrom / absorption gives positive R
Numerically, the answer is 2.6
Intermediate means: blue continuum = 8.4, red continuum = 9.73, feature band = 8.68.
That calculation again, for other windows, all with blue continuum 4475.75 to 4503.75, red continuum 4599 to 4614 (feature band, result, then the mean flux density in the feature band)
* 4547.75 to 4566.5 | 1.0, 8.43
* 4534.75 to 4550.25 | 1.0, 8.22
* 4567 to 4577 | -0.1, 9.11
